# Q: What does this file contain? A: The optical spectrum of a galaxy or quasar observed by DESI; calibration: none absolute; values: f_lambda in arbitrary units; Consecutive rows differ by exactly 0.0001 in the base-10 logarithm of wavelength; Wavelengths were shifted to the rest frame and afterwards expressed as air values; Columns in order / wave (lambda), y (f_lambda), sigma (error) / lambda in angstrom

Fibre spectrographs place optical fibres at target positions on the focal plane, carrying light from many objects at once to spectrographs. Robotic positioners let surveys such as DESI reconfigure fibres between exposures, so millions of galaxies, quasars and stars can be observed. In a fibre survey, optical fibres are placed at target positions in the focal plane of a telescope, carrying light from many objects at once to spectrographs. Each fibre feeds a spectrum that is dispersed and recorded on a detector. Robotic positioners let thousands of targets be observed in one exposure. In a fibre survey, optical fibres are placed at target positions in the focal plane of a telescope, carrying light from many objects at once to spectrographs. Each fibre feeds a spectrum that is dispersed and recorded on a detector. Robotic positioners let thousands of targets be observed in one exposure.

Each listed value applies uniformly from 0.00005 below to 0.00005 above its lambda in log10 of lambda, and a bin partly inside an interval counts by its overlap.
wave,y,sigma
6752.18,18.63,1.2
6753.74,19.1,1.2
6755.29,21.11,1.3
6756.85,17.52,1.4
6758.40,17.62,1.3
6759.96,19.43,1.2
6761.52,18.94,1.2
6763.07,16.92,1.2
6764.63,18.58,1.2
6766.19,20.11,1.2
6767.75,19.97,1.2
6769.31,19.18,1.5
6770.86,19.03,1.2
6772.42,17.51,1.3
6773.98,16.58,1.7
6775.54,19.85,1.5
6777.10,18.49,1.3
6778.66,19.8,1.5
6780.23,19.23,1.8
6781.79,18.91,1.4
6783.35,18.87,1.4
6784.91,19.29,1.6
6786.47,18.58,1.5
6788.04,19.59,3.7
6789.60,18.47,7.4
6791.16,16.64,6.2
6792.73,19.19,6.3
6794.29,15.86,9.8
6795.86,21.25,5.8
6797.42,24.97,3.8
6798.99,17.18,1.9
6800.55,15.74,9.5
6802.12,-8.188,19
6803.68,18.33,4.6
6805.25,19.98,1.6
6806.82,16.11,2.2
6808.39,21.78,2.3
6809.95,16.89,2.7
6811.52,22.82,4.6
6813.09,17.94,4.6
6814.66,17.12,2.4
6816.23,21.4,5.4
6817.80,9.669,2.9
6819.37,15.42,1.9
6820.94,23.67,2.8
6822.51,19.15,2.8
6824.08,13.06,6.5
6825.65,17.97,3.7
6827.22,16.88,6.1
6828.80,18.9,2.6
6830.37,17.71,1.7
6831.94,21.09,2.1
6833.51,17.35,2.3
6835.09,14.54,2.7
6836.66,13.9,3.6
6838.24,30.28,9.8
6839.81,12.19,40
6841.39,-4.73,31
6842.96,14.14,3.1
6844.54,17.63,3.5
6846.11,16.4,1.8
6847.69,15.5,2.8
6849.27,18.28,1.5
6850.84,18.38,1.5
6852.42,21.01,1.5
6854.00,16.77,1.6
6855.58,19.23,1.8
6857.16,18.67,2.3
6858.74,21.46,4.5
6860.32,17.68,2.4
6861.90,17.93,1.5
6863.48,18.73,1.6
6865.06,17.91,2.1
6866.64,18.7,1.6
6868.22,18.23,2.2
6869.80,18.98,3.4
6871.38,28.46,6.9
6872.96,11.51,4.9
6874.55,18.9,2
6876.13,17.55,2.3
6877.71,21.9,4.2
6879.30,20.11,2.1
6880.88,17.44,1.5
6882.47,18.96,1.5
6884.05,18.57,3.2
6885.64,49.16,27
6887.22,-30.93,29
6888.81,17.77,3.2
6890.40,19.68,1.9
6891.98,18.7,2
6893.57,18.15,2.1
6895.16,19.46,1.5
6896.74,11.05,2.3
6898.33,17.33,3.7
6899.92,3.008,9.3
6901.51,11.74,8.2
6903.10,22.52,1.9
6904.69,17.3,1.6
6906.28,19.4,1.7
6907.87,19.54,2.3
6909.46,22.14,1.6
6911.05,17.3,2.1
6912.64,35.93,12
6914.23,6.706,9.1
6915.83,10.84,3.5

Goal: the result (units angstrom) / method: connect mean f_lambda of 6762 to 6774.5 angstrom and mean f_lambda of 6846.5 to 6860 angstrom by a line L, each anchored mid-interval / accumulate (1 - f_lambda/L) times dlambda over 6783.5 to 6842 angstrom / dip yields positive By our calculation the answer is 4.70 angstrom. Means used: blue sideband 18.5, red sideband 18.6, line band 17.1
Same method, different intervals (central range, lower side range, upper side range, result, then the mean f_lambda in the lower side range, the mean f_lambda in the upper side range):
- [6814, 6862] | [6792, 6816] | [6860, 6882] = 2.7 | 17.2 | 18.9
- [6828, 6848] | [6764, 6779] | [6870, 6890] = 2.5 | 18.9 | 17.5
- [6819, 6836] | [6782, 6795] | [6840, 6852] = -2.8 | 18.4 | 13.8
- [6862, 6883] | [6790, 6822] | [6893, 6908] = -3.6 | 17.2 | 15.8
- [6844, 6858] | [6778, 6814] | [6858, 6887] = 0.8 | 17.8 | 19.7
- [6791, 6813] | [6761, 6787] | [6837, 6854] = 0.7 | 18.8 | 15.9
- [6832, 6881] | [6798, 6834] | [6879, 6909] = -3.2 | 16.9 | 16.3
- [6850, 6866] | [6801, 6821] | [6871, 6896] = -1.6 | 16.1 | 17.6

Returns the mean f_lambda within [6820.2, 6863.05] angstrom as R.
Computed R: 17.2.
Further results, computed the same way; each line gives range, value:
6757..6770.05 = 18.8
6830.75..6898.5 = 17.3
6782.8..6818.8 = 17.3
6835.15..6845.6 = 14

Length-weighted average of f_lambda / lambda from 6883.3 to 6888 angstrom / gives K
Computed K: 12.3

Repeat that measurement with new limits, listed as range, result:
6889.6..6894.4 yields 18.8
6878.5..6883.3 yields 18.8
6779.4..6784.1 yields 19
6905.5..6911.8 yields 19.6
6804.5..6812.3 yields 19.5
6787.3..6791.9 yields 18.3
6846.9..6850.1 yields 16.9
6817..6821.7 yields 16.2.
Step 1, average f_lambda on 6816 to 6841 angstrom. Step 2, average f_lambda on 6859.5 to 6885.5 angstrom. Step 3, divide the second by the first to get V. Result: 1.14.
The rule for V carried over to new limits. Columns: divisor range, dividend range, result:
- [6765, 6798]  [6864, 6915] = 0.92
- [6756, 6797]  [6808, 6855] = 0.91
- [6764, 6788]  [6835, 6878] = 0.92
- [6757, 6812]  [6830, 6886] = 1.02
